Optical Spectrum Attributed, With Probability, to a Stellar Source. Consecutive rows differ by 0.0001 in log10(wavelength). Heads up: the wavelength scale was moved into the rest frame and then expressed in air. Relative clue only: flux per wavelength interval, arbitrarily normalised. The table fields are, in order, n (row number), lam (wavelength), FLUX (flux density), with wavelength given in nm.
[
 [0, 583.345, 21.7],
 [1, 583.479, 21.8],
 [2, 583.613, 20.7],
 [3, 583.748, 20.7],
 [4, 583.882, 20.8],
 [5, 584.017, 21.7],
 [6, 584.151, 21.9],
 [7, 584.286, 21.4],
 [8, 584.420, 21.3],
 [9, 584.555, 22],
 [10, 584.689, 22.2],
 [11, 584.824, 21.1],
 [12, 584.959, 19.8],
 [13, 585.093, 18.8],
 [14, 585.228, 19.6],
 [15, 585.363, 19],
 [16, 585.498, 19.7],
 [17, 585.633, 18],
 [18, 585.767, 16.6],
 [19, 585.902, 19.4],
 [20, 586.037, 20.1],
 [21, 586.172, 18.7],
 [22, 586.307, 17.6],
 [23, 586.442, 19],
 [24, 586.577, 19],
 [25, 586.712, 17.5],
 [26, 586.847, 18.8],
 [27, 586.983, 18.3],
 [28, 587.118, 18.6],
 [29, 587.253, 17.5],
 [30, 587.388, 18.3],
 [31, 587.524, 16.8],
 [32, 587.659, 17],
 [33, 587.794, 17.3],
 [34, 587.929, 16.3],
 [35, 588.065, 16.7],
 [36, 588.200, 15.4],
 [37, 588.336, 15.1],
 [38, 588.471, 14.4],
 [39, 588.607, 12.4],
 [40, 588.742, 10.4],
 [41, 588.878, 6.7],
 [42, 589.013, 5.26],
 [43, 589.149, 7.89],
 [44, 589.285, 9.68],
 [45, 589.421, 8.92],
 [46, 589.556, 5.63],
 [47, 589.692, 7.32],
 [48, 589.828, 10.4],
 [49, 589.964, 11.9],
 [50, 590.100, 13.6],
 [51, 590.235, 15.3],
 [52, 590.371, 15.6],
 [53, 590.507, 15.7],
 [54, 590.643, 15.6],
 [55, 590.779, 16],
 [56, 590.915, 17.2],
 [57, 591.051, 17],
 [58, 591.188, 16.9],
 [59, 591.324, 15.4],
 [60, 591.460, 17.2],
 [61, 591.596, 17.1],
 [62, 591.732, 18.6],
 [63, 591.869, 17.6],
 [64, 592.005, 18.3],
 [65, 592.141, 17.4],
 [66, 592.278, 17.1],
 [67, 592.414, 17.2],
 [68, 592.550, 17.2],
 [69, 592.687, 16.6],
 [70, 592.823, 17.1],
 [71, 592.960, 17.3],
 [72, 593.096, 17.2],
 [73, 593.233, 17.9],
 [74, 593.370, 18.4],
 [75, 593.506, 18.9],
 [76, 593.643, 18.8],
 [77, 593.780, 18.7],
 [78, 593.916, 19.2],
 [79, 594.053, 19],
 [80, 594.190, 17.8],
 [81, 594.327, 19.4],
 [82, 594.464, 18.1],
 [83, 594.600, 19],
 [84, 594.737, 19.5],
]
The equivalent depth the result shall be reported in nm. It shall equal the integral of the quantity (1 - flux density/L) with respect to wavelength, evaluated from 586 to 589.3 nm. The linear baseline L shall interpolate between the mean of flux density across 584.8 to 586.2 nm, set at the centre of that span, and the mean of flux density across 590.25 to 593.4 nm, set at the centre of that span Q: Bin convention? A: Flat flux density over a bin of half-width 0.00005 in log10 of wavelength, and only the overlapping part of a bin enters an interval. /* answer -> 0.54 nm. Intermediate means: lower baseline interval 19.1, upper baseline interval 17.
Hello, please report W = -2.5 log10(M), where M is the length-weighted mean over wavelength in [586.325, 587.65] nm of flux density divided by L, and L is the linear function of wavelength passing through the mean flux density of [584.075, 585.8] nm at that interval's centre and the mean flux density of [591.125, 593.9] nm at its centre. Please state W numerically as 0.08 mag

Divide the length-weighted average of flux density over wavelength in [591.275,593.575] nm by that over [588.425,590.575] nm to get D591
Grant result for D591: 1.64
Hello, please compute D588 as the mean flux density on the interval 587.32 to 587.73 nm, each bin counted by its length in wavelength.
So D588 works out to 17.4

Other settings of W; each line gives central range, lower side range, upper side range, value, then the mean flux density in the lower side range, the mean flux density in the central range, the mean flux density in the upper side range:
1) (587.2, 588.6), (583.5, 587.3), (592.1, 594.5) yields 0.17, 19.7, 16.3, 18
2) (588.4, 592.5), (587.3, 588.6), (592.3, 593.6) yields 0.23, 16.2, 13.7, 17.5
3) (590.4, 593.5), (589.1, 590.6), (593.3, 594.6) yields -0.15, 11.2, 17.1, 18.7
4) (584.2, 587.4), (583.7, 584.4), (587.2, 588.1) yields 0.00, 21.3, 19.3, 17.1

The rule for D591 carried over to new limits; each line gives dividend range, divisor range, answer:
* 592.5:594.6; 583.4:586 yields 0.89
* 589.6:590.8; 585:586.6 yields 0.70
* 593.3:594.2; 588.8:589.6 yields 2.52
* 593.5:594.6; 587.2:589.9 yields 1.51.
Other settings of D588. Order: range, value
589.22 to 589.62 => 8.1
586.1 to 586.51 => 18.5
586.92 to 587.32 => 18.1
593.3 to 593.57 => 18.7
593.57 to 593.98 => 18.9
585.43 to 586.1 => 18.8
